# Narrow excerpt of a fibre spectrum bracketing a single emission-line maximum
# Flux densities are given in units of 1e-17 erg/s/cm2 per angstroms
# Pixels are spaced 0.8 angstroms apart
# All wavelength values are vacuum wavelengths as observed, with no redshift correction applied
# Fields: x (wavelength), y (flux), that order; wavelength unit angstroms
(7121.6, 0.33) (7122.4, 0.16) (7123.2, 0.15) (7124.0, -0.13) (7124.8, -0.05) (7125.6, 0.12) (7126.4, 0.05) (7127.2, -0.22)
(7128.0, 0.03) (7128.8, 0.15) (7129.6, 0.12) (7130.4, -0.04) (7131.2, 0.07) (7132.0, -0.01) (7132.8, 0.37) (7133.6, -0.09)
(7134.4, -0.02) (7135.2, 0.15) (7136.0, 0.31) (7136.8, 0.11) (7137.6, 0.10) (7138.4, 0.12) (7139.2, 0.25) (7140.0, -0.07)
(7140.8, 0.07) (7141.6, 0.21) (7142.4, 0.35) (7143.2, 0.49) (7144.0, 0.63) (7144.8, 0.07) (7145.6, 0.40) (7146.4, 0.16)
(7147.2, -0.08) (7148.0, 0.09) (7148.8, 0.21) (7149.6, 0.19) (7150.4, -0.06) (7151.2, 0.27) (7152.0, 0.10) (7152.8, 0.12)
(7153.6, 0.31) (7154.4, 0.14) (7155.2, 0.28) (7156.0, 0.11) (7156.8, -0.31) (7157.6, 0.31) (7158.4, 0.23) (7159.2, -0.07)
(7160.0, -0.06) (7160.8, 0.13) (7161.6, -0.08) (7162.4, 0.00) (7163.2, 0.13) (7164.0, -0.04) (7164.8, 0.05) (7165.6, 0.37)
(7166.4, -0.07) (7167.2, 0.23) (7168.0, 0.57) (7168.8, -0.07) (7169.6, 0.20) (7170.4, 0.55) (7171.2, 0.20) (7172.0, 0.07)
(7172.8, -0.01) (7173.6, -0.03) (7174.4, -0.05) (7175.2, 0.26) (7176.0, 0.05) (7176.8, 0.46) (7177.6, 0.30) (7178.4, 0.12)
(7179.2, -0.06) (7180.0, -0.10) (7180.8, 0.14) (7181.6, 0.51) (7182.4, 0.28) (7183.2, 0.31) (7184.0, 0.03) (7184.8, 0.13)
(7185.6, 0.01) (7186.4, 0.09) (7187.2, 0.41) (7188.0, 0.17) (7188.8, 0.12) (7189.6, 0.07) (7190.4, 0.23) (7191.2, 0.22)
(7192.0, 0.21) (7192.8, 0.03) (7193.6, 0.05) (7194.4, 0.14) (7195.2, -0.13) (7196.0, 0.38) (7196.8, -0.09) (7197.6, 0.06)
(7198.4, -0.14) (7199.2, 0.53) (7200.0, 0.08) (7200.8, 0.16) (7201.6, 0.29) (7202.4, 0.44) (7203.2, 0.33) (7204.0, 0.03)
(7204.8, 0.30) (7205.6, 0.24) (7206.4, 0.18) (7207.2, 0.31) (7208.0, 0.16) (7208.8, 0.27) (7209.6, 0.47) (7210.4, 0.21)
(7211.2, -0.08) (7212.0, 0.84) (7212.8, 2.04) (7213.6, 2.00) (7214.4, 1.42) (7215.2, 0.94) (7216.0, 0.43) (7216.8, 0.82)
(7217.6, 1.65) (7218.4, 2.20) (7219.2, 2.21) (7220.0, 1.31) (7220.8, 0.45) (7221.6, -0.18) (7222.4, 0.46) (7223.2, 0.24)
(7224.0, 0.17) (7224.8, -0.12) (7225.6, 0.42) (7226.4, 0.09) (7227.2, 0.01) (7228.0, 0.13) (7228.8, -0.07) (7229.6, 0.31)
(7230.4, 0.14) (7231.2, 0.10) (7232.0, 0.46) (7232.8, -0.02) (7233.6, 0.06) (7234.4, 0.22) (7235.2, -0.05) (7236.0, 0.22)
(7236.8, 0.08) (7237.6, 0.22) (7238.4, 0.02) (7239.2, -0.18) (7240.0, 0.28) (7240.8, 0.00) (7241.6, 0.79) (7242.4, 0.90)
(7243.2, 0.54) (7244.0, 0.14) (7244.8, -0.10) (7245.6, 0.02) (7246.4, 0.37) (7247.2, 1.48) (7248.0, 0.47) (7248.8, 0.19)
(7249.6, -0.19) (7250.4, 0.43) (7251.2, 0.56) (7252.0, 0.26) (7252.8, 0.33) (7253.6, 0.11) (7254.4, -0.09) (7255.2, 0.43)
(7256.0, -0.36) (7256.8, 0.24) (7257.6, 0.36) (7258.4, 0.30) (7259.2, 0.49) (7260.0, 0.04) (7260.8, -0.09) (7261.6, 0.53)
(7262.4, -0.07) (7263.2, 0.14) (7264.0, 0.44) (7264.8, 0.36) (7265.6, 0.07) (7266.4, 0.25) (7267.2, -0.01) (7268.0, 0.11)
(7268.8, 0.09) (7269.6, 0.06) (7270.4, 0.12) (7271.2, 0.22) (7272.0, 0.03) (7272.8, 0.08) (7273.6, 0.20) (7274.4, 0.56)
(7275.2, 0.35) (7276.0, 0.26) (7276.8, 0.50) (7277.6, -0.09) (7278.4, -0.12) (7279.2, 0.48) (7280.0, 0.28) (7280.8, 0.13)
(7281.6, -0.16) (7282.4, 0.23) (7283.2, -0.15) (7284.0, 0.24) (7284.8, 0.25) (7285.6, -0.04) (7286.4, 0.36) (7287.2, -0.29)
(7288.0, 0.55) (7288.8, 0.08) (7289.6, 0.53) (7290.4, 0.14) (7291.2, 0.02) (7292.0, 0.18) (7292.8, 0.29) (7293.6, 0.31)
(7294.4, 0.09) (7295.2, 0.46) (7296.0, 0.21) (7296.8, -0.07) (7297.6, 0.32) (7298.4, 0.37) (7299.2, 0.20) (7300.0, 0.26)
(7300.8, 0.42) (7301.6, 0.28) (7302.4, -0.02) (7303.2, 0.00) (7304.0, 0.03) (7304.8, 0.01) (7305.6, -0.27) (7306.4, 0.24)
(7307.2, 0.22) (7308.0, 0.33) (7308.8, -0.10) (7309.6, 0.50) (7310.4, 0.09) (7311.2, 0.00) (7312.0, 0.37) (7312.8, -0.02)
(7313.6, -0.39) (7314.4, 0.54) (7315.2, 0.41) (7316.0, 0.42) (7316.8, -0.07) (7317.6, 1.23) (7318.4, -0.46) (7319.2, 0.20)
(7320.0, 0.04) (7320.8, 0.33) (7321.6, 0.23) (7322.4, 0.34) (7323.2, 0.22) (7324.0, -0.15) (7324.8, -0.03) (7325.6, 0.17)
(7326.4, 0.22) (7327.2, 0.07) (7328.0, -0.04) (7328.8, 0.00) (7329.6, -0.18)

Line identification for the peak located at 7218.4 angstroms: [O II] 3727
